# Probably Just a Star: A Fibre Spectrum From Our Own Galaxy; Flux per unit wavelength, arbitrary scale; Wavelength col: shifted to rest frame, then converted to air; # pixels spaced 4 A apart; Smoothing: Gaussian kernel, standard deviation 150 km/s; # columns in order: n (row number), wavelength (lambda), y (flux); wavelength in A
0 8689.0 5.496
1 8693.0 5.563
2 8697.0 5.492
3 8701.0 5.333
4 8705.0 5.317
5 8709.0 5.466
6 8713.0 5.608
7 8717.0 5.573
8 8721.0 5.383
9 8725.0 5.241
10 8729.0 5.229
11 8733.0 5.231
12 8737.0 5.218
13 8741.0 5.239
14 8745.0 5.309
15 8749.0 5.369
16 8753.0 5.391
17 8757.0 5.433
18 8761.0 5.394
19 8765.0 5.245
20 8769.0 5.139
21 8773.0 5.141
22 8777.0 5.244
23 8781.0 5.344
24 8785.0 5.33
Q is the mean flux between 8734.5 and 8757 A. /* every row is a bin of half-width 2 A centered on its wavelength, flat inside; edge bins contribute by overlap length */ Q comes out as 5.31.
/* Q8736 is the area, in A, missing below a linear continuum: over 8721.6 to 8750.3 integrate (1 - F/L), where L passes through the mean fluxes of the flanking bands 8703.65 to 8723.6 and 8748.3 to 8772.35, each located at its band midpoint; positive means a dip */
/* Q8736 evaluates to 0.7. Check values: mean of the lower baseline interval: 5.47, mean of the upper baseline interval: 5.32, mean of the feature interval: 5.27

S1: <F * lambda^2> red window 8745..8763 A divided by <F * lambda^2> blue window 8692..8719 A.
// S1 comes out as 0.99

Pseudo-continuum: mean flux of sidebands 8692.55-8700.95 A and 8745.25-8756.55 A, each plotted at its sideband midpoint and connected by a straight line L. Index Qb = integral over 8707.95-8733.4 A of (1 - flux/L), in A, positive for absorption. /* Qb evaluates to 0.2 A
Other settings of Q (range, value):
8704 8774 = 5.33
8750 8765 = 5.38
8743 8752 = 5.34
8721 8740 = 5.25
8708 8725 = 5.48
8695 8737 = 5.38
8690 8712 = 5.44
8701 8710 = 5.37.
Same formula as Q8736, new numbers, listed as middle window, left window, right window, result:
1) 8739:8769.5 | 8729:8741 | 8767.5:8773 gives -0.8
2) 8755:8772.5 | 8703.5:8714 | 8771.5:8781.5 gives 0.0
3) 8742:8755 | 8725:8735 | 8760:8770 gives -0.3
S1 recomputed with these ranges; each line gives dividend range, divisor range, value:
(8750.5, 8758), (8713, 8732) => 1.01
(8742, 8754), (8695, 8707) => 1.00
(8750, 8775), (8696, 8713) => 0.99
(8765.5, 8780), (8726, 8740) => 1.00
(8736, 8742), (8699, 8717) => 0.97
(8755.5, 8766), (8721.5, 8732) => 1.03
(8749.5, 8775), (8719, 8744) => 1.01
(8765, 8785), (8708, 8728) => 0.97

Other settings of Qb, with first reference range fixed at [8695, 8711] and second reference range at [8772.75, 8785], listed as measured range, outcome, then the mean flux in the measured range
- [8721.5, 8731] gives 0.2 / 5.26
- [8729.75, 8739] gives 0.2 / 5.23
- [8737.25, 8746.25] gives 0.1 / 5.26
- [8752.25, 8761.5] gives -0.2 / 5.41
